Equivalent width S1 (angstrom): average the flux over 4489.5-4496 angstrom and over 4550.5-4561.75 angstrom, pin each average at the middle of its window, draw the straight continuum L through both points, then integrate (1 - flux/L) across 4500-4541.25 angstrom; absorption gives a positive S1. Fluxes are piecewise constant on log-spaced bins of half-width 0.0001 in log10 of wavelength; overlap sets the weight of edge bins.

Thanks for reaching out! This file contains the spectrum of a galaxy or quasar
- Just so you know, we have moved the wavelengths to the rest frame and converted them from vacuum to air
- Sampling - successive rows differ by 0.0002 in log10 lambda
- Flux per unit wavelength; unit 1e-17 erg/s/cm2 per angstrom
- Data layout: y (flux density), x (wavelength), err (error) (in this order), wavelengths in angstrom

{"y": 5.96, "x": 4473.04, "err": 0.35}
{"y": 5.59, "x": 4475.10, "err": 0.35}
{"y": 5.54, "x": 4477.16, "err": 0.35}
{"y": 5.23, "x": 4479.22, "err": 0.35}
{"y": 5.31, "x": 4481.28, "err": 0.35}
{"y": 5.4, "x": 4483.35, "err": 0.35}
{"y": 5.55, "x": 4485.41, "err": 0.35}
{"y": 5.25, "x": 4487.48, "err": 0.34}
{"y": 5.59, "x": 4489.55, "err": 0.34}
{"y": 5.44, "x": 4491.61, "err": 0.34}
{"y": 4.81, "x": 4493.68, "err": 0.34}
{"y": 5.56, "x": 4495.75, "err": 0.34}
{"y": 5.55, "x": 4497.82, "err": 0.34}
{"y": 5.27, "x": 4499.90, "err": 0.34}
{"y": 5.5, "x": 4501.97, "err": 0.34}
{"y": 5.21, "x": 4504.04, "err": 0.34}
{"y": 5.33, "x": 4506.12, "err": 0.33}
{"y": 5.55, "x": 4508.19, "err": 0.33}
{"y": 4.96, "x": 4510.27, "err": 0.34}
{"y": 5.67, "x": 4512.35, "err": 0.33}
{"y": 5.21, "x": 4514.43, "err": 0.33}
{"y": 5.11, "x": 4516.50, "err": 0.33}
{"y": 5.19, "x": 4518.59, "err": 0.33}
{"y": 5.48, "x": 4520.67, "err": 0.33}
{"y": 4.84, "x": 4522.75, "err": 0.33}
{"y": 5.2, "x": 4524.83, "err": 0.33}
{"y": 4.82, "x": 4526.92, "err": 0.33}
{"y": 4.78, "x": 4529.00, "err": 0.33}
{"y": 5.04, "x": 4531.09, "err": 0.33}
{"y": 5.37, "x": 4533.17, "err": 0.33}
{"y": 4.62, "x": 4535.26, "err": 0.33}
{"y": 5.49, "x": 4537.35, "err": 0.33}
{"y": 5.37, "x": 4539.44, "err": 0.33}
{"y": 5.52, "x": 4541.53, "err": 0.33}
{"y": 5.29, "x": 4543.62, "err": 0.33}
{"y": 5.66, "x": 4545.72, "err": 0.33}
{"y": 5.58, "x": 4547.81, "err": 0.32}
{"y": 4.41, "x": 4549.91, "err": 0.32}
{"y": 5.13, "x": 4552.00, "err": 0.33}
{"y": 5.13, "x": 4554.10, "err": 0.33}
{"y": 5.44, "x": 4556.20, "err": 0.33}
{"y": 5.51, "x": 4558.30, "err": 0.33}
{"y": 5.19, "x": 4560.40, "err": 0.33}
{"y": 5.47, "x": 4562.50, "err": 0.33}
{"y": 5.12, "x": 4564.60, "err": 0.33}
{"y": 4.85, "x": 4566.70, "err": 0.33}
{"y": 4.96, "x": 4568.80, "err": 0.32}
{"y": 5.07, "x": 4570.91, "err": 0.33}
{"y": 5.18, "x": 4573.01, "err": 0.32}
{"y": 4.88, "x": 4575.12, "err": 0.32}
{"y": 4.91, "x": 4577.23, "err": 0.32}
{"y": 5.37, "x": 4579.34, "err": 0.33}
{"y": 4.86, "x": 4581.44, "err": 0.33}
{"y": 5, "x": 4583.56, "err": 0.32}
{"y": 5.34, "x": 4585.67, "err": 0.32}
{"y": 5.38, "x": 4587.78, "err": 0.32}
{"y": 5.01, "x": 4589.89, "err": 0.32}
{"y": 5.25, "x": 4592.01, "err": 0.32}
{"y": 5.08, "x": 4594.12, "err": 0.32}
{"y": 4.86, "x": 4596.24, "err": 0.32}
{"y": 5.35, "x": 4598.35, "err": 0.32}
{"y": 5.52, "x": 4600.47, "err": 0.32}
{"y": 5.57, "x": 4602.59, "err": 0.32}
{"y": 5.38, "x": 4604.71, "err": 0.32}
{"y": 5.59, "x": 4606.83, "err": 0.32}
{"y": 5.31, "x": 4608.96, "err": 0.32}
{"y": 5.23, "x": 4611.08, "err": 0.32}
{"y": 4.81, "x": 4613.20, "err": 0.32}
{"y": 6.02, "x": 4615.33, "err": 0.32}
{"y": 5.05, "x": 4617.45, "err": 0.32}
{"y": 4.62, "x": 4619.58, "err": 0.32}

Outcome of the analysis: 0.5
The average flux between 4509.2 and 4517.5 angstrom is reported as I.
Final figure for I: 5.24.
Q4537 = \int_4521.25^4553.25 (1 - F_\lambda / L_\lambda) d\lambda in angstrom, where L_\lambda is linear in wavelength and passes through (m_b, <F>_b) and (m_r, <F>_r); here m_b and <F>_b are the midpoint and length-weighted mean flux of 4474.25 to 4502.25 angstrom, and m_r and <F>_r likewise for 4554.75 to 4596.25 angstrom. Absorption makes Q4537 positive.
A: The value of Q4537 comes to 0.7 angstrom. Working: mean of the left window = 5.4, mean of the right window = 5.14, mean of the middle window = 5.15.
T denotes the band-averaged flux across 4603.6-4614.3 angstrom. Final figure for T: 5.27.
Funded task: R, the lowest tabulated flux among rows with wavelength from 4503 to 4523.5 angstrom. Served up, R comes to 4.84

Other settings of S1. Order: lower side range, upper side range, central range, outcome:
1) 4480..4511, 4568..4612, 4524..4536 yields 0.73 angstrom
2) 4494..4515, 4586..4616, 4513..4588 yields 2.45 angstrom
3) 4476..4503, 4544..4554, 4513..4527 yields 0.34 angstrom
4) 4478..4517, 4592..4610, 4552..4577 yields 0.85 angstrom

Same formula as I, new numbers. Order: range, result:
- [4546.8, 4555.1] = 5.06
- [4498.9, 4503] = 5.39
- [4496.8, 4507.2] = 5.37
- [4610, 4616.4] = 5.36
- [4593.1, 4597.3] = 4.97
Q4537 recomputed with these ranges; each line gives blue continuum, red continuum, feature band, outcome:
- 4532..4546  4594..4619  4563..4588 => 1.1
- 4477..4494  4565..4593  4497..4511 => -0.1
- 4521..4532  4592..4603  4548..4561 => -0.2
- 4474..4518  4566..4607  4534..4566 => -0.1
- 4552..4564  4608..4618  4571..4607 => 0.8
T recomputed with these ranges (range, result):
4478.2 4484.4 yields 5.32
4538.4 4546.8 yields 5.46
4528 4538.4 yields 5.06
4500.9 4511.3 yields 5.31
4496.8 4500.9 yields 5.4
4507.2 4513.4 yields 5.39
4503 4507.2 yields 5.28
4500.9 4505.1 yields 5.36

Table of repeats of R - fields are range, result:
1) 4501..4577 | 4.41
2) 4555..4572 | 4.85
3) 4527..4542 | 4.62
